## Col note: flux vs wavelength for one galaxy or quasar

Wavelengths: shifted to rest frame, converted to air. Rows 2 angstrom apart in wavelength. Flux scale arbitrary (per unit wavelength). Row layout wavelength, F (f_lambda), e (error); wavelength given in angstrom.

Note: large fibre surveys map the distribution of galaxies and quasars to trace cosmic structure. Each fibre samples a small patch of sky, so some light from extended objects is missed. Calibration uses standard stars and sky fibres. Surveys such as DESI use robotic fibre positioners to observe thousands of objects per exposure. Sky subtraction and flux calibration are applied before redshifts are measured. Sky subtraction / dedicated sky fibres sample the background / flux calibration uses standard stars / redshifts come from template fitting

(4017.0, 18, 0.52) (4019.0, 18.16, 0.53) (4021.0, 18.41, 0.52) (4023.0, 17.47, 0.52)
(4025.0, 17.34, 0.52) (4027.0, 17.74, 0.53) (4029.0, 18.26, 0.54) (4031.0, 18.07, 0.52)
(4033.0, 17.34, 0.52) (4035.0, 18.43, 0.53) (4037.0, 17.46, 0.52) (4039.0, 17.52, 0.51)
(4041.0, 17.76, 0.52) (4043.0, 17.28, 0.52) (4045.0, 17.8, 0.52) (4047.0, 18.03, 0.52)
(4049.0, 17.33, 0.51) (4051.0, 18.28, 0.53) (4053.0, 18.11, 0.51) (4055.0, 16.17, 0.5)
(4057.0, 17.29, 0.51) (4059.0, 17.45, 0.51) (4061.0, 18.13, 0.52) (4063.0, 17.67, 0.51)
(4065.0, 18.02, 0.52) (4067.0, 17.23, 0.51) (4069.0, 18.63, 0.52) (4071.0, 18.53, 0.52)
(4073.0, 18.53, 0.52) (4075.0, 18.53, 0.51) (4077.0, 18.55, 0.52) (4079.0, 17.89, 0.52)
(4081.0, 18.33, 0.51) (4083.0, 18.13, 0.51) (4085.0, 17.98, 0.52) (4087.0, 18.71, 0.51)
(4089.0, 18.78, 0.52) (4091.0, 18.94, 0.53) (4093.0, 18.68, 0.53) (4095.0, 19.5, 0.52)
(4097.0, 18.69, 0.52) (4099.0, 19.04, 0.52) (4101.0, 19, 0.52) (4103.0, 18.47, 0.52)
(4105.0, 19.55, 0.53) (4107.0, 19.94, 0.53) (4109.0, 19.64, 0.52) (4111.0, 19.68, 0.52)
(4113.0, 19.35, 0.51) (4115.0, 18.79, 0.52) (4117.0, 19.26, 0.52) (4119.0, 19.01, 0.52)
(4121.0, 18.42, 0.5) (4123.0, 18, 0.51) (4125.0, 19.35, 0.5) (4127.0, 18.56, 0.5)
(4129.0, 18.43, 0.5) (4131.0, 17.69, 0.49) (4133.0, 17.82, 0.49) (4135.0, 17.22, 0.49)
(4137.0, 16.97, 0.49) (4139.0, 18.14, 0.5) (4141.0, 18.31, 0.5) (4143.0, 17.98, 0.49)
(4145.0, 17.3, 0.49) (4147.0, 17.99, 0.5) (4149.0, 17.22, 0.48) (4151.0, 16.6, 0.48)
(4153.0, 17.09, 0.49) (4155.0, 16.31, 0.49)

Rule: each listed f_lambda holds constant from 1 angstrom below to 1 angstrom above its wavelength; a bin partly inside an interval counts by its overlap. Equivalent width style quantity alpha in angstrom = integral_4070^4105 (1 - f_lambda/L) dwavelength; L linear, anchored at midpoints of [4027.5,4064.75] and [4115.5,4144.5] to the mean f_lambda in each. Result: -1.32 angstrom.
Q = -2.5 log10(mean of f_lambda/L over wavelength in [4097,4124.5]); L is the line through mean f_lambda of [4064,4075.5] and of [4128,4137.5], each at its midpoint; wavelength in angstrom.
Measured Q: -0.07 mag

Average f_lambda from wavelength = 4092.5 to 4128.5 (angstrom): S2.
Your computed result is 19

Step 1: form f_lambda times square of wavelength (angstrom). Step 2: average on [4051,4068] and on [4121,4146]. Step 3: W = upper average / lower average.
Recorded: 1.06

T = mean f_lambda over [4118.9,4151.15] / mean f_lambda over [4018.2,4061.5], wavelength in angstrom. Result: 1.01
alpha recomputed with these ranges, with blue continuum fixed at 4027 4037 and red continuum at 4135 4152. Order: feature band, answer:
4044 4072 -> 0.13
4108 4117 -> -0.87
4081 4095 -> -0.67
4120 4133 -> -0.56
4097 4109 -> -1.02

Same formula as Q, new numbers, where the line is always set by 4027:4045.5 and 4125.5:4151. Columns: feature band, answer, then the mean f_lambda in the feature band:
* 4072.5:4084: -0.03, 18.3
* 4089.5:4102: -0.07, 19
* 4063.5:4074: -0.02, 18.2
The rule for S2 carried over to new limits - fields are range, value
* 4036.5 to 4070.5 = 17.7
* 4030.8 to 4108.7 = 18.2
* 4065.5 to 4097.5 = 18.5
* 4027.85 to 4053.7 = 17.8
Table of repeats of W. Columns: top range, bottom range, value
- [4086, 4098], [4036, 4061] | 1.10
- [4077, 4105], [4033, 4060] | 1.08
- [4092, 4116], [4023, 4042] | 1.12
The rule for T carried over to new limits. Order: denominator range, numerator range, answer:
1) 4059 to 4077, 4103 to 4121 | 1.06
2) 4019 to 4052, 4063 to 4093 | 1.03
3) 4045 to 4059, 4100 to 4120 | 1.10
